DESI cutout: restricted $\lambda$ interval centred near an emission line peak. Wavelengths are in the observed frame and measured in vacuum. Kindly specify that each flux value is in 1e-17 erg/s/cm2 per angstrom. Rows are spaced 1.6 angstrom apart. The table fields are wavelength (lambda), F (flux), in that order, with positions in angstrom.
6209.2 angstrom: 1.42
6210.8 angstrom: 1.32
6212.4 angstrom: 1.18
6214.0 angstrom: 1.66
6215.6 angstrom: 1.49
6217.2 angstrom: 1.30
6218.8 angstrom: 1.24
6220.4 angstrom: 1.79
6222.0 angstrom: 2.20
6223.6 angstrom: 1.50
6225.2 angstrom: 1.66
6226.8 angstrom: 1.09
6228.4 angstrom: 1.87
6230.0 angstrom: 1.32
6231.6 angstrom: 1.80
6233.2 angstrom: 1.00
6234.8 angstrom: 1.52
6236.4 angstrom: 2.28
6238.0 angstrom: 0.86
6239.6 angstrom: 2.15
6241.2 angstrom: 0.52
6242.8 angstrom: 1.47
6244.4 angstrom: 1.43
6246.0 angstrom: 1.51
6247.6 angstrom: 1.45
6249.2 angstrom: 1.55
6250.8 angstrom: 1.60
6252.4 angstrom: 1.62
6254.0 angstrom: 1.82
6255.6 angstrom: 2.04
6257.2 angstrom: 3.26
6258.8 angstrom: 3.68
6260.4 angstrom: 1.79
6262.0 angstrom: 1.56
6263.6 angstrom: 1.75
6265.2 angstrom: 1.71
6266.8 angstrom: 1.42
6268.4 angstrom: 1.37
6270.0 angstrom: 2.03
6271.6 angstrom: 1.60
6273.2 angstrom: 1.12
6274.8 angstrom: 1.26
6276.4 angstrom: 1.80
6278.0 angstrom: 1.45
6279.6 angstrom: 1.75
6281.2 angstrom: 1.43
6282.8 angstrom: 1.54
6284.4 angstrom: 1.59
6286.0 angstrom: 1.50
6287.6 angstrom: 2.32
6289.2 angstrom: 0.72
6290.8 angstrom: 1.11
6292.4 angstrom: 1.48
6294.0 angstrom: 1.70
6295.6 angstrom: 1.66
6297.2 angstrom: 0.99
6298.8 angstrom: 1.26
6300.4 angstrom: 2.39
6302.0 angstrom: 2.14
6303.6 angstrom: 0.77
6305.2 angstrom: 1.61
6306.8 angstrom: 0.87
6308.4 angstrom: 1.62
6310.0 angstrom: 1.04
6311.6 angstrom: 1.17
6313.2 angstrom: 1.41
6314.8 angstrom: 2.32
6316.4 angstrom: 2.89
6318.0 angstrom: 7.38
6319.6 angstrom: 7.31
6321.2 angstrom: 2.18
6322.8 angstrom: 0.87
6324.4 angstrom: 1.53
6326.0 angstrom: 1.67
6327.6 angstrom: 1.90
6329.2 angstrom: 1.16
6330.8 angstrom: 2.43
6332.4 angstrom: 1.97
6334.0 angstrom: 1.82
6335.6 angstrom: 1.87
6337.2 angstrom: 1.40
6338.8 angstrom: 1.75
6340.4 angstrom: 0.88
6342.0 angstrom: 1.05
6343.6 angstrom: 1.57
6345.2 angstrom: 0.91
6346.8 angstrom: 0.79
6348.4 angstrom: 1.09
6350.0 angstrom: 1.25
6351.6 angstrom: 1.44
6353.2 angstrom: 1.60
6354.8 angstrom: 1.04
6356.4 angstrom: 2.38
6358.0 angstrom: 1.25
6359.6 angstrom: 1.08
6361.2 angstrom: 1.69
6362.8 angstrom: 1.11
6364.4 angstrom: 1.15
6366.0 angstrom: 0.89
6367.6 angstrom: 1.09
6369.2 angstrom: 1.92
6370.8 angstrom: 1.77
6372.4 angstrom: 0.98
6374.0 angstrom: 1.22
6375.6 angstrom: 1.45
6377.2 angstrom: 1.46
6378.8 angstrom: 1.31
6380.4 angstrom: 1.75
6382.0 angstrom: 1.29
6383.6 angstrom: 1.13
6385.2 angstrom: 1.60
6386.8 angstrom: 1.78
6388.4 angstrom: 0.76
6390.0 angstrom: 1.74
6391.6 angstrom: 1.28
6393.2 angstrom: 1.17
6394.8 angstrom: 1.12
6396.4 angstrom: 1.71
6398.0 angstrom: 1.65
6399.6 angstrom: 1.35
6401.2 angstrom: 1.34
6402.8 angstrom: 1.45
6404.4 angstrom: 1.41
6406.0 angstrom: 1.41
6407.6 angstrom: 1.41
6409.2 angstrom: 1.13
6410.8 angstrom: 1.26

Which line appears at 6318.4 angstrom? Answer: [O III] 5007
